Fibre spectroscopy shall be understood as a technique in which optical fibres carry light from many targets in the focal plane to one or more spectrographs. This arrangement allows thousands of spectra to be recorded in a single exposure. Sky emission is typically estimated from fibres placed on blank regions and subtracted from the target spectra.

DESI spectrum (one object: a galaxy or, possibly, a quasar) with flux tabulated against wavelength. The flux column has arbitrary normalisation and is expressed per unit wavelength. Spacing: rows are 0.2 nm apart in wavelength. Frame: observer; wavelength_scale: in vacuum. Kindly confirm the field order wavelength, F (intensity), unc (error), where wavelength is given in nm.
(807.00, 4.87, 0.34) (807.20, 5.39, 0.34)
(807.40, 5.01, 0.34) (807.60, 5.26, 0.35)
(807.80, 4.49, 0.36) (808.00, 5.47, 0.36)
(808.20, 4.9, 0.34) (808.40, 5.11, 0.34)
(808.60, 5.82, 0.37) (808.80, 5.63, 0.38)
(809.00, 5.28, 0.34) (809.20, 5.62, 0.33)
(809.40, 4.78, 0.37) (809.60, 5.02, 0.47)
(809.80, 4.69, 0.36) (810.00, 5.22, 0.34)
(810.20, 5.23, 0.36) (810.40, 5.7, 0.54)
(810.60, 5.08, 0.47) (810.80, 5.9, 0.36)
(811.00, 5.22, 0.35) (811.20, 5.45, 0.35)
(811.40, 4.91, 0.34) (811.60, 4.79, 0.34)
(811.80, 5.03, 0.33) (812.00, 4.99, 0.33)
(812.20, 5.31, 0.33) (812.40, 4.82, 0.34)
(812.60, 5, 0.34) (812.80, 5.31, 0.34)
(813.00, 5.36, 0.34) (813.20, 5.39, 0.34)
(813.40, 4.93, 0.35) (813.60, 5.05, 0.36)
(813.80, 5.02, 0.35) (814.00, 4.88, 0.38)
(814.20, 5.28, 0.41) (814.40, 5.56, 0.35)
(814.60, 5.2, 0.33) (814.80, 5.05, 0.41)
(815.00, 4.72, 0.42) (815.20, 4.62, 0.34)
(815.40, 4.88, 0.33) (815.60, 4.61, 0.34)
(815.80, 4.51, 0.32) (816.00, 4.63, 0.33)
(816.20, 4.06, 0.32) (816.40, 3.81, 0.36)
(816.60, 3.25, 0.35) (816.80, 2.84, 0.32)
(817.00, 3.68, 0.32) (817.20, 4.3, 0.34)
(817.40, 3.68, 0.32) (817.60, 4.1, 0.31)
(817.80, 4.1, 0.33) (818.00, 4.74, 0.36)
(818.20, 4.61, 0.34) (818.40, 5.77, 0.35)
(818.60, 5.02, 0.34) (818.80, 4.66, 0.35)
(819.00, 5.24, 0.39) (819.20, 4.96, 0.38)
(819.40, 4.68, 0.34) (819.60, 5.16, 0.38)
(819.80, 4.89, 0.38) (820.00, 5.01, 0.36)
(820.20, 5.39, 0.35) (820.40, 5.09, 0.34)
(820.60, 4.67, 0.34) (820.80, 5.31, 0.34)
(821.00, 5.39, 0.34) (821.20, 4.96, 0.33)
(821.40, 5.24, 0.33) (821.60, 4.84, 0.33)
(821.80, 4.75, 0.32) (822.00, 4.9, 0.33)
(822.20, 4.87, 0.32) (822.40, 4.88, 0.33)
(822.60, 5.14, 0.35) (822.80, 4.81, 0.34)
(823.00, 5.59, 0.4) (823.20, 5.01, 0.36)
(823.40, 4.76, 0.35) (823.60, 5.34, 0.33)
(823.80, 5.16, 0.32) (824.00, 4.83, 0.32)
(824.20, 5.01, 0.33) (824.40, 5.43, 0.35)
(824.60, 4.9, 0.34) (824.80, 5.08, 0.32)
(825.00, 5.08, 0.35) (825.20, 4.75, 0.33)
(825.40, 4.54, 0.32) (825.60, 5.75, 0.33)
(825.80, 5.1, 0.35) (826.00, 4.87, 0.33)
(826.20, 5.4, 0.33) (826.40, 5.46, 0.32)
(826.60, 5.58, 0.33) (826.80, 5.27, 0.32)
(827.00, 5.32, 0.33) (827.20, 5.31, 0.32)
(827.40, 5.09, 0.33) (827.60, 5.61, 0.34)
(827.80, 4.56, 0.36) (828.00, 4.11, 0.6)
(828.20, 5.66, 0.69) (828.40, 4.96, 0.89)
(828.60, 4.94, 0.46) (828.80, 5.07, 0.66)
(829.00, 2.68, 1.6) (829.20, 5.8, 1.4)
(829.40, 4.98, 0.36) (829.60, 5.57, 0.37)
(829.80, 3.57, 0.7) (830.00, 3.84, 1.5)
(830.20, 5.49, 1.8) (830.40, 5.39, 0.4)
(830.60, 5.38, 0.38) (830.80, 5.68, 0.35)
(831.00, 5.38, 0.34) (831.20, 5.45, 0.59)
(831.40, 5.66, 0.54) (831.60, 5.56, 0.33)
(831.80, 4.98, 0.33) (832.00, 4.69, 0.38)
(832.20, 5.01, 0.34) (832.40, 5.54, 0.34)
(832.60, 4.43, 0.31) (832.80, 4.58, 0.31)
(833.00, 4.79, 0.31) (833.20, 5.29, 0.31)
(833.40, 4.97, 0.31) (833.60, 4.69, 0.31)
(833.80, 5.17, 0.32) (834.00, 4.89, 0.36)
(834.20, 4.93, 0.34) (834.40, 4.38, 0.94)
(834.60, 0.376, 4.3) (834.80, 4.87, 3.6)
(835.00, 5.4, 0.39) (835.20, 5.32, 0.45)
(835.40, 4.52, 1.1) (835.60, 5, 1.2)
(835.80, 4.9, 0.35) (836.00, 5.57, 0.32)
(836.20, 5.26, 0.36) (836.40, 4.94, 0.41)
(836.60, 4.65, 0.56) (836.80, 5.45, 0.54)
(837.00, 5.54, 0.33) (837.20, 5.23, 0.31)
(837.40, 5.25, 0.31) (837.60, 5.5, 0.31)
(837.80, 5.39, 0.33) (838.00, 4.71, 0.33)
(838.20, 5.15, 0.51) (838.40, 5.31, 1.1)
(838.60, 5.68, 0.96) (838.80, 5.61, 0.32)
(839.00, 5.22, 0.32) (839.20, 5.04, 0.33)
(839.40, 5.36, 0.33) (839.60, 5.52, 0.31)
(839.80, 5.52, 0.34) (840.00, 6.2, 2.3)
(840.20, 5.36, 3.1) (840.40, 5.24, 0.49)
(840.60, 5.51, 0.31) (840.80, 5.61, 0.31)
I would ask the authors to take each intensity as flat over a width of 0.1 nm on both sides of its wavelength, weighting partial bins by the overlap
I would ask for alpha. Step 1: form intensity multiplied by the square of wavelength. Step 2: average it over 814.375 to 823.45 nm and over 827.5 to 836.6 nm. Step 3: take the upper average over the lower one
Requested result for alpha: 1.07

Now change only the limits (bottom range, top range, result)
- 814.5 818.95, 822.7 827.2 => 1.19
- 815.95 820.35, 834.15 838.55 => 1.14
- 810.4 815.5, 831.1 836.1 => 0.99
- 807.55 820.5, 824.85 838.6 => 1.06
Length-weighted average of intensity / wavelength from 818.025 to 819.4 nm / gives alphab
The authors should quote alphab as 5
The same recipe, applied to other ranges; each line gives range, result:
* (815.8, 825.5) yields 4.77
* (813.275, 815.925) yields 4.95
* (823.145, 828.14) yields 5.1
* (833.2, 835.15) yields 4.48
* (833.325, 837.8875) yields 4.88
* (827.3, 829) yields 4.86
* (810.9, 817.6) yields 4.72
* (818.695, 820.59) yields 4.99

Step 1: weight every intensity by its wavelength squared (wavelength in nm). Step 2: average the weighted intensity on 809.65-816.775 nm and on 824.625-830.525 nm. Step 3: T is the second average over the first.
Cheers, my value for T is 1.05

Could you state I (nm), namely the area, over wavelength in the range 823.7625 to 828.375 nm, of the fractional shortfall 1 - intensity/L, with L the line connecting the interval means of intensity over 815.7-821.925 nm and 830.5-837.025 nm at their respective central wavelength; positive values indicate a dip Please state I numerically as -0.33 nm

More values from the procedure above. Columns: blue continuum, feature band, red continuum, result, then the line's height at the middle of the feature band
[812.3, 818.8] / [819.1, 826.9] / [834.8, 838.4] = -0.392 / 4.83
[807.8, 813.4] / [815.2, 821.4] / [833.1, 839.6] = 0.639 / 5.14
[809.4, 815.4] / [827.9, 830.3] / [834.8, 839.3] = 0.210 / 5.18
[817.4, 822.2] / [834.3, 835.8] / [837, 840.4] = 0.278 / 5.29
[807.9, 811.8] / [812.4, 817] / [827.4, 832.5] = 0.434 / 5.19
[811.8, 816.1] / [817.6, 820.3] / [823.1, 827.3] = 0.083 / 5.07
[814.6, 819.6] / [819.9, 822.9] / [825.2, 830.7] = -0.216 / 4.68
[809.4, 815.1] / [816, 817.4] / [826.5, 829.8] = 0.376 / 5.1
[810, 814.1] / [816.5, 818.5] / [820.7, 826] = 0.393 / 5.11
